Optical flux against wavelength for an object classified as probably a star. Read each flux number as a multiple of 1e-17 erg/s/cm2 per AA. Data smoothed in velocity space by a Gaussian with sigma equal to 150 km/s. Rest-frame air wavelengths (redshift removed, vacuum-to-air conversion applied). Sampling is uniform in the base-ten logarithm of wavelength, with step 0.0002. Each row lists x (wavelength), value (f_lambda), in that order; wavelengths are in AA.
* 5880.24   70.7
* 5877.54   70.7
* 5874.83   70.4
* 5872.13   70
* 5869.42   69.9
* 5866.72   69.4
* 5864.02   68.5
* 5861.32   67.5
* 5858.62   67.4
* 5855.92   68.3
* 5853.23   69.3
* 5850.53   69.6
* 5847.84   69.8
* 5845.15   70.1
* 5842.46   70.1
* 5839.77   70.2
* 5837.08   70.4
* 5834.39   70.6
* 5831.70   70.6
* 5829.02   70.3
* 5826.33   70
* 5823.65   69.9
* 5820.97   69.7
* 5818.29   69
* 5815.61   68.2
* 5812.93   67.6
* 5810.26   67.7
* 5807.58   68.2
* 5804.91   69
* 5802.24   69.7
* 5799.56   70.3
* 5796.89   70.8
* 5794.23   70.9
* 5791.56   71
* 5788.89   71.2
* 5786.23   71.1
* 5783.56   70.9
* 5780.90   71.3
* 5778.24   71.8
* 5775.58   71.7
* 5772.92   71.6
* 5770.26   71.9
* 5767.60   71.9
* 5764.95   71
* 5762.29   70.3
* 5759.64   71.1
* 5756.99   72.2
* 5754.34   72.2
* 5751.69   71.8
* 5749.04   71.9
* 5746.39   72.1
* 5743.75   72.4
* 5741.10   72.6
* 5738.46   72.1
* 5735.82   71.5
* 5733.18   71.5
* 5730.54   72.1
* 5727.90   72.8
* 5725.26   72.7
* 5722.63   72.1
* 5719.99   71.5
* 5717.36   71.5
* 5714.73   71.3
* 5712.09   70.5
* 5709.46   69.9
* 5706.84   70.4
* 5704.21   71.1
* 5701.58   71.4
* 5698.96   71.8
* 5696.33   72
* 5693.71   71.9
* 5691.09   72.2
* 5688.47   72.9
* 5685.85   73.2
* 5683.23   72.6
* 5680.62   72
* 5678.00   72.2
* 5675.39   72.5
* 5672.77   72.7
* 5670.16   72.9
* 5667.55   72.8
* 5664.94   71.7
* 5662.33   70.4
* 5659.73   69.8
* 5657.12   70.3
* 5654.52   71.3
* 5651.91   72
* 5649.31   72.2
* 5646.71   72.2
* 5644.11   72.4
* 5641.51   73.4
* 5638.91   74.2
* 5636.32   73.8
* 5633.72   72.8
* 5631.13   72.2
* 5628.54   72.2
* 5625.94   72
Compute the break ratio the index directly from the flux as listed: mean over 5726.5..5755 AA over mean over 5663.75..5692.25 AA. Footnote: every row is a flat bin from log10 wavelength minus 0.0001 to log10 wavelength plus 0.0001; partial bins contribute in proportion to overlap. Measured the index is 0.99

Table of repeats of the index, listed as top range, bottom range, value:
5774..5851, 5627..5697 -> 0.97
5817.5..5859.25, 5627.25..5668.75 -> 0.97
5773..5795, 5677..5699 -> 0.99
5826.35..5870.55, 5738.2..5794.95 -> 0.97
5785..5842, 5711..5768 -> 0.97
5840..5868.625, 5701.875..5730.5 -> 0.97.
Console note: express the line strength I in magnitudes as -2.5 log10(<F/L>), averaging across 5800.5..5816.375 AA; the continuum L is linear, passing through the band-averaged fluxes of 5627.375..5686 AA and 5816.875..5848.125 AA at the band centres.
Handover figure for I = 0.03 mag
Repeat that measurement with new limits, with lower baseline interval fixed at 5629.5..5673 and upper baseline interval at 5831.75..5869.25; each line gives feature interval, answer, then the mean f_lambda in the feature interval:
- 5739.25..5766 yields -0.02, 71.8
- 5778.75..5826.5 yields 0.00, 69.8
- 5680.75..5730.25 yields -0.01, 71.8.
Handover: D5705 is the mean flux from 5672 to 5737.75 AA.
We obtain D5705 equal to 71.8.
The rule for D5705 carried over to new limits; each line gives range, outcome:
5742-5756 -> 72.1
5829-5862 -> 69.6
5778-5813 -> 70.2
